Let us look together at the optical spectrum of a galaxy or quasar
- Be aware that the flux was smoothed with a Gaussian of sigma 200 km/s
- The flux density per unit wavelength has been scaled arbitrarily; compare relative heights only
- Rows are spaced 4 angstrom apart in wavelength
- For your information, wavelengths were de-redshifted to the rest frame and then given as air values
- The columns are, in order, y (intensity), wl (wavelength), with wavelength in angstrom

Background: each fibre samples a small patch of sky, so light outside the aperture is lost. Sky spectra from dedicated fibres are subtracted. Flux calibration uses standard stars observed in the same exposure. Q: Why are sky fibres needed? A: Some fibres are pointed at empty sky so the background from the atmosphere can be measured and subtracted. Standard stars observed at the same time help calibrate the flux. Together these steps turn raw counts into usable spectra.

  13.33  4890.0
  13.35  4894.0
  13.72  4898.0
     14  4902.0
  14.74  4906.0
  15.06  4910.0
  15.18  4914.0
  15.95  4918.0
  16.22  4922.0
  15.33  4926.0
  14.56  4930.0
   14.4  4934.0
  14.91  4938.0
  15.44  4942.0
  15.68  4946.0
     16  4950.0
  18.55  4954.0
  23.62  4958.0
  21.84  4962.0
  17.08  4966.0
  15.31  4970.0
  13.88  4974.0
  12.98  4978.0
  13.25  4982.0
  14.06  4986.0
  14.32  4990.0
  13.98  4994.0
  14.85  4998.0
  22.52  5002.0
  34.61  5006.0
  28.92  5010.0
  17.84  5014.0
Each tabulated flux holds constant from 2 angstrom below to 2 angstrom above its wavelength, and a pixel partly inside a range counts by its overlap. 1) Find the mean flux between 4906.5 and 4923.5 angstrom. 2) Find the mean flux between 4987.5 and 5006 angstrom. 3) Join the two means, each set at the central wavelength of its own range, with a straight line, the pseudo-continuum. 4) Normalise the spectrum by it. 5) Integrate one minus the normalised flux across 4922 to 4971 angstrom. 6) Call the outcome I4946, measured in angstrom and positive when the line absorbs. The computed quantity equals -0.81 angstrom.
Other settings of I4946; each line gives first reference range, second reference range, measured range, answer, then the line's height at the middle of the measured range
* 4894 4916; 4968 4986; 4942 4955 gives -2.1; 14.1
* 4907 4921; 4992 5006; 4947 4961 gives -1.5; 17.4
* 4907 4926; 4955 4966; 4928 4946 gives 3.3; 18.2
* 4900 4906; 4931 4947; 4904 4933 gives -1.3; 14.6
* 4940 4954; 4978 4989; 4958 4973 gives -3.7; 14.8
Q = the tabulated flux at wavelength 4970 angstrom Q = 15.31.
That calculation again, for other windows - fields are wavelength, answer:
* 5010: 28.92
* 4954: 18.55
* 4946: 15.68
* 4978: 12.98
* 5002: 22.52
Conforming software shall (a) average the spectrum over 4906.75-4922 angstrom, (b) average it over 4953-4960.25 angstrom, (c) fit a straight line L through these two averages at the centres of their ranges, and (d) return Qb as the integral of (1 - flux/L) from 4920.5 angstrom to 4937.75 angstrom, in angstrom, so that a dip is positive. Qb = 2.4 angstrom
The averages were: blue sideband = 15.5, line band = 15.1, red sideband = 21.5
